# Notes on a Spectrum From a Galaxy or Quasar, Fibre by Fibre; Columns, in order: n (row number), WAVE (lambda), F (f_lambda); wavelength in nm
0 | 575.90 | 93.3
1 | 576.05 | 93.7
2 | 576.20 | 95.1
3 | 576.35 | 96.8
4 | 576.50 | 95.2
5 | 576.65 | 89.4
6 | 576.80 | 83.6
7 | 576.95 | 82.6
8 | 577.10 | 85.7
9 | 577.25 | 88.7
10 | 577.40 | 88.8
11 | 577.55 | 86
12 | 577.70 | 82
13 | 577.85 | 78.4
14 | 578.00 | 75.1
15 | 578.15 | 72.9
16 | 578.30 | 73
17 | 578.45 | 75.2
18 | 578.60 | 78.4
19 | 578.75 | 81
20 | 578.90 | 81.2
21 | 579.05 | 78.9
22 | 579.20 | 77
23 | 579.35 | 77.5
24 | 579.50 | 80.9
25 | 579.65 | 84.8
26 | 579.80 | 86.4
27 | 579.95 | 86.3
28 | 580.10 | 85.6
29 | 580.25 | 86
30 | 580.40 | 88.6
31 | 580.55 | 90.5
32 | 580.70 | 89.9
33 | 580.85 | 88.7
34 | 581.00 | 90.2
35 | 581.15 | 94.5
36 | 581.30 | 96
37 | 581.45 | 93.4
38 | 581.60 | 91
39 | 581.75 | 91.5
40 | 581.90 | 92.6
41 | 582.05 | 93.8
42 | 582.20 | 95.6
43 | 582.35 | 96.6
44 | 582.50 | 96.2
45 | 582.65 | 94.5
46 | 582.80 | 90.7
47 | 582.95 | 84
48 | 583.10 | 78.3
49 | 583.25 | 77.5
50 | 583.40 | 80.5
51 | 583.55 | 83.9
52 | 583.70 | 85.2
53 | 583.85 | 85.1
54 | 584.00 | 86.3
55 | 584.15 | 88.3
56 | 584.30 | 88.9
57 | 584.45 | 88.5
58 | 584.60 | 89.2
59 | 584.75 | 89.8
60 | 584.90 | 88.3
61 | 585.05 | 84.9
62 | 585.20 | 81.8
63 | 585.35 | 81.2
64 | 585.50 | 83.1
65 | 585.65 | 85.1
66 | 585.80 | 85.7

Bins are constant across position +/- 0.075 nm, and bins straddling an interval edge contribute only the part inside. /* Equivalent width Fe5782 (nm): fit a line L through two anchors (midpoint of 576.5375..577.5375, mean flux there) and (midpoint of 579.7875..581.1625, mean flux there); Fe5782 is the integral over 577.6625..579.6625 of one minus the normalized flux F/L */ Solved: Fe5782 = 0.22 nm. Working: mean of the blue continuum 86.8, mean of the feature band 78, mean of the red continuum 88.5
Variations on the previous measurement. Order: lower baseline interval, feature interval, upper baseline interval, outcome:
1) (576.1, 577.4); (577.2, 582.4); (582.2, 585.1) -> 0.18 nm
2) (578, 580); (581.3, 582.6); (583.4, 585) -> -0.16 nm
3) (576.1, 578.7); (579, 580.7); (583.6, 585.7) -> 0.01 nm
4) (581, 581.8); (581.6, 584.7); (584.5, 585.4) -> 0.04 nm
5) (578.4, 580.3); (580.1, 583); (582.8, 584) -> -0.33 nm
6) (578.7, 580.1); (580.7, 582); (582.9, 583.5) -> -0.18 nm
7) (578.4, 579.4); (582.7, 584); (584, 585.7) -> 0.01 nm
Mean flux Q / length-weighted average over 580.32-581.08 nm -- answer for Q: 89.6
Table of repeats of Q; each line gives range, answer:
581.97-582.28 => 94.7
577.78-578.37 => 74.8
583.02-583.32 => 78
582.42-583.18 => 88.7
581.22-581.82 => 93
